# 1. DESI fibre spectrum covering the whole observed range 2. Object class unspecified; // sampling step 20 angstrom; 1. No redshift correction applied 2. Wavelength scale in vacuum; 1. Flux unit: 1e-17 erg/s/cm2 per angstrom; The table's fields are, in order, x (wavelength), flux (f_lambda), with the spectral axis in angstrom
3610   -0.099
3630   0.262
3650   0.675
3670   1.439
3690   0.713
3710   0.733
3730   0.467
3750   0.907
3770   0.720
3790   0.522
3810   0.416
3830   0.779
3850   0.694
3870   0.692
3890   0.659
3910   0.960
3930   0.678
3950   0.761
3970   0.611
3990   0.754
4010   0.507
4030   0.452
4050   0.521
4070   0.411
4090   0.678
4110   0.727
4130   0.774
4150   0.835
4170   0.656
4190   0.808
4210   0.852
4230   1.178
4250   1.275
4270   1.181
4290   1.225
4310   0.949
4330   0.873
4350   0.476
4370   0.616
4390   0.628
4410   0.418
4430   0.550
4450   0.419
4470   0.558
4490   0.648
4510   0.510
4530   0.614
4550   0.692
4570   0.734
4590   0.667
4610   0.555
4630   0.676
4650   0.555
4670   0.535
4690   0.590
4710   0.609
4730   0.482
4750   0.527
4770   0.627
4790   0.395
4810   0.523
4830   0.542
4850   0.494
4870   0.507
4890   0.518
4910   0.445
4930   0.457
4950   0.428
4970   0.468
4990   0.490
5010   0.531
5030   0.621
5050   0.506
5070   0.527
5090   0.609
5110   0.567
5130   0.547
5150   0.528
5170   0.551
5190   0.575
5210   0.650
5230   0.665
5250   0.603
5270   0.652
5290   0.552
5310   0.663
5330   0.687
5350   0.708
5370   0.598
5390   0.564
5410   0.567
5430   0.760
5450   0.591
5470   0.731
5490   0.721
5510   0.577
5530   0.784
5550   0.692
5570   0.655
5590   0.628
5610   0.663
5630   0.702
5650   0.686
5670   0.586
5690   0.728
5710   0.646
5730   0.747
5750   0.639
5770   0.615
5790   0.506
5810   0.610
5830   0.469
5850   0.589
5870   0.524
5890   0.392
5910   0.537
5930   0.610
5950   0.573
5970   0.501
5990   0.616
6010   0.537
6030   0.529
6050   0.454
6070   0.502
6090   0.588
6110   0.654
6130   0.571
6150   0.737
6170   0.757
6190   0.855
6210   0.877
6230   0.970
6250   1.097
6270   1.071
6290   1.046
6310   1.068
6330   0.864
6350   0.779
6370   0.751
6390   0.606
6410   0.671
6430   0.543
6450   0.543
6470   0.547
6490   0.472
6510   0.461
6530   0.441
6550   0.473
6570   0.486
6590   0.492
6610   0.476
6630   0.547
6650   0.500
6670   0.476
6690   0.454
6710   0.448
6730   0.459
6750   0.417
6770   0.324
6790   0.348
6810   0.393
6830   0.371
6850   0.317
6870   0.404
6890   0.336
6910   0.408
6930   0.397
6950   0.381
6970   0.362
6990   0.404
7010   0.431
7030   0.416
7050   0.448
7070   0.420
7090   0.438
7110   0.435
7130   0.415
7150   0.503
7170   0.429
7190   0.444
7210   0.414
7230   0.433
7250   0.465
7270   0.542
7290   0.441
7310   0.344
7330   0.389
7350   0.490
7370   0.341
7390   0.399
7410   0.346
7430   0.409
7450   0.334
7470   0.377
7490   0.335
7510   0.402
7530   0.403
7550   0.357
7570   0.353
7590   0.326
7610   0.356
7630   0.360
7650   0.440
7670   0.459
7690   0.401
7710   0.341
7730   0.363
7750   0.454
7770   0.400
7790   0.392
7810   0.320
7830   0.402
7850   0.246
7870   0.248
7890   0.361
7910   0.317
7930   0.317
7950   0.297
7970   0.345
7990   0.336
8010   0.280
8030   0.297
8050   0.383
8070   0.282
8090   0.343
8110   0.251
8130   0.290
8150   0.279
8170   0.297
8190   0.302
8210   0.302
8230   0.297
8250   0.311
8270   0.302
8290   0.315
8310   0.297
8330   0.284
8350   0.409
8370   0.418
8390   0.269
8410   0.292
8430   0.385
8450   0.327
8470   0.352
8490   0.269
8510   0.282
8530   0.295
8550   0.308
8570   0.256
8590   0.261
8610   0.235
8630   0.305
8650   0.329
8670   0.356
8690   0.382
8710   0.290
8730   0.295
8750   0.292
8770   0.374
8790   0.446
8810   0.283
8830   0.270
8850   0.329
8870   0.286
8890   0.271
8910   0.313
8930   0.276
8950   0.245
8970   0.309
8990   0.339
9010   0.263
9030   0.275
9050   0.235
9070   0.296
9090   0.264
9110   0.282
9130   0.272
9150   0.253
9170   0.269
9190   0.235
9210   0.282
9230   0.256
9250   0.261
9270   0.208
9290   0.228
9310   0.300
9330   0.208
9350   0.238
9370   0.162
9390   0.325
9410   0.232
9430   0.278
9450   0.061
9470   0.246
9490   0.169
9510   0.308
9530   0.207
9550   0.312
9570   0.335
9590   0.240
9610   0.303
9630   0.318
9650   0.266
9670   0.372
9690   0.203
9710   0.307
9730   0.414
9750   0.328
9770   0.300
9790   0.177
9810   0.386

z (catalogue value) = 1.243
